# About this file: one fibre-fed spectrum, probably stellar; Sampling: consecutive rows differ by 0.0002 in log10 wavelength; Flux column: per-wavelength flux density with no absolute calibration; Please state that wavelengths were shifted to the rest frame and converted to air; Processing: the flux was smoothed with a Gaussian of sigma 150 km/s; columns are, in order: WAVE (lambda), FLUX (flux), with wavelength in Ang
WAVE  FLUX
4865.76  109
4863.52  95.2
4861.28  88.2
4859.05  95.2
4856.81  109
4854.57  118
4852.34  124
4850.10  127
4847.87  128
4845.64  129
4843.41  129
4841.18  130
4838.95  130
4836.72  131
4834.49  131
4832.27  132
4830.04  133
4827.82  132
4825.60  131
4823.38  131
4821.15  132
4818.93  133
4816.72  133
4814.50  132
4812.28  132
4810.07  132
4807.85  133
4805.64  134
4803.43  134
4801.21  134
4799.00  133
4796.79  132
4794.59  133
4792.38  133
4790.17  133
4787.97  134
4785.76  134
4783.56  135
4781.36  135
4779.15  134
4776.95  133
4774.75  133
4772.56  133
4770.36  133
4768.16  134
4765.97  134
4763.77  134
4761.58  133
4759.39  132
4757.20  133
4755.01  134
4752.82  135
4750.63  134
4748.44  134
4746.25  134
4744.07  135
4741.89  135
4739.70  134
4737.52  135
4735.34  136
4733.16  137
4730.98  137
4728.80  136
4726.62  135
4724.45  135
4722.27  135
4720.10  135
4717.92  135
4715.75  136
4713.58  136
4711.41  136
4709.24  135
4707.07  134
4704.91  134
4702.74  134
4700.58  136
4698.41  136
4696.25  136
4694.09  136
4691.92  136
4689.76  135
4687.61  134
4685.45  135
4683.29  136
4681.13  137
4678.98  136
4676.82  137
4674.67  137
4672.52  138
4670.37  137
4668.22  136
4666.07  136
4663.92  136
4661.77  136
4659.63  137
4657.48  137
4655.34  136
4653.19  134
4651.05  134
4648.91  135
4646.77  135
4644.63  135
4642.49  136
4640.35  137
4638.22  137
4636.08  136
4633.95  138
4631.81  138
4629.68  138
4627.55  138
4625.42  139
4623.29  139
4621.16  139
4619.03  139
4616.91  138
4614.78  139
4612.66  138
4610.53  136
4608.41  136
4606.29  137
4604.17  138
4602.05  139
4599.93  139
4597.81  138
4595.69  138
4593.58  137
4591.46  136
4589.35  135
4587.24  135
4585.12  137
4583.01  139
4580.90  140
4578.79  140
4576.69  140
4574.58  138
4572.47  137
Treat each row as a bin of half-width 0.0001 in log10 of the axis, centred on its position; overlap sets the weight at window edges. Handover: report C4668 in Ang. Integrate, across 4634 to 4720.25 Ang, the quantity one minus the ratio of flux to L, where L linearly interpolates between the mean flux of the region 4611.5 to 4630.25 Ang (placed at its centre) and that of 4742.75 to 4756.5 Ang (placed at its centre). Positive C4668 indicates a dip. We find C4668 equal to 0.6 Ang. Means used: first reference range 139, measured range 136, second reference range 134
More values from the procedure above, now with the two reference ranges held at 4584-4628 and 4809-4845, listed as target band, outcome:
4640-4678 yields 0.0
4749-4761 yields 0.0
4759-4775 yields 0.0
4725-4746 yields -0.2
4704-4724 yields -0.1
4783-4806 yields -0.2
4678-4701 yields -0.1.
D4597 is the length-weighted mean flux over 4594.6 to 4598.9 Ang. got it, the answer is 138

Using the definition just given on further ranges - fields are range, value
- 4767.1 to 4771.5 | 133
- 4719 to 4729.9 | 135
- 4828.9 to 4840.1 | 131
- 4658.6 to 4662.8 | 137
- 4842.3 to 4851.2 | 128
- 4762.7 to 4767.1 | 134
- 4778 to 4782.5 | 134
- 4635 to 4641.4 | 137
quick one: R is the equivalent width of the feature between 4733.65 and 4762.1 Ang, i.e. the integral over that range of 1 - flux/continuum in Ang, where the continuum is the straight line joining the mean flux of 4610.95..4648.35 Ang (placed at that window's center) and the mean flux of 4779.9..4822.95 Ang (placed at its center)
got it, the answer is 0.1 Ang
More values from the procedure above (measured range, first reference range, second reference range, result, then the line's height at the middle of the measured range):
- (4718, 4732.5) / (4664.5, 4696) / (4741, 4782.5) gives -0.07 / 135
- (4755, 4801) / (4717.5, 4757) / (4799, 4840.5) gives 0.06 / 134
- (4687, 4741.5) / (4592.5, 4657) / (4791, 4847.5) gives -0.25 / 135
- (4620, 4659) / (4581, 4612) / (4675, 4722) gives -0.07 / 136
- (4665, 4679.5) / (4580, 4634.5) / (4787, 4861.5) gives -0.18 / 135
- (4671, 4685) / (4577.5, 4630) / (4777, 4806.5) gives -0.06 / 136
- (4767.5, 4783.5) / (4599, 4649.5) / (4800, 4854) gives -0.12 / 133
